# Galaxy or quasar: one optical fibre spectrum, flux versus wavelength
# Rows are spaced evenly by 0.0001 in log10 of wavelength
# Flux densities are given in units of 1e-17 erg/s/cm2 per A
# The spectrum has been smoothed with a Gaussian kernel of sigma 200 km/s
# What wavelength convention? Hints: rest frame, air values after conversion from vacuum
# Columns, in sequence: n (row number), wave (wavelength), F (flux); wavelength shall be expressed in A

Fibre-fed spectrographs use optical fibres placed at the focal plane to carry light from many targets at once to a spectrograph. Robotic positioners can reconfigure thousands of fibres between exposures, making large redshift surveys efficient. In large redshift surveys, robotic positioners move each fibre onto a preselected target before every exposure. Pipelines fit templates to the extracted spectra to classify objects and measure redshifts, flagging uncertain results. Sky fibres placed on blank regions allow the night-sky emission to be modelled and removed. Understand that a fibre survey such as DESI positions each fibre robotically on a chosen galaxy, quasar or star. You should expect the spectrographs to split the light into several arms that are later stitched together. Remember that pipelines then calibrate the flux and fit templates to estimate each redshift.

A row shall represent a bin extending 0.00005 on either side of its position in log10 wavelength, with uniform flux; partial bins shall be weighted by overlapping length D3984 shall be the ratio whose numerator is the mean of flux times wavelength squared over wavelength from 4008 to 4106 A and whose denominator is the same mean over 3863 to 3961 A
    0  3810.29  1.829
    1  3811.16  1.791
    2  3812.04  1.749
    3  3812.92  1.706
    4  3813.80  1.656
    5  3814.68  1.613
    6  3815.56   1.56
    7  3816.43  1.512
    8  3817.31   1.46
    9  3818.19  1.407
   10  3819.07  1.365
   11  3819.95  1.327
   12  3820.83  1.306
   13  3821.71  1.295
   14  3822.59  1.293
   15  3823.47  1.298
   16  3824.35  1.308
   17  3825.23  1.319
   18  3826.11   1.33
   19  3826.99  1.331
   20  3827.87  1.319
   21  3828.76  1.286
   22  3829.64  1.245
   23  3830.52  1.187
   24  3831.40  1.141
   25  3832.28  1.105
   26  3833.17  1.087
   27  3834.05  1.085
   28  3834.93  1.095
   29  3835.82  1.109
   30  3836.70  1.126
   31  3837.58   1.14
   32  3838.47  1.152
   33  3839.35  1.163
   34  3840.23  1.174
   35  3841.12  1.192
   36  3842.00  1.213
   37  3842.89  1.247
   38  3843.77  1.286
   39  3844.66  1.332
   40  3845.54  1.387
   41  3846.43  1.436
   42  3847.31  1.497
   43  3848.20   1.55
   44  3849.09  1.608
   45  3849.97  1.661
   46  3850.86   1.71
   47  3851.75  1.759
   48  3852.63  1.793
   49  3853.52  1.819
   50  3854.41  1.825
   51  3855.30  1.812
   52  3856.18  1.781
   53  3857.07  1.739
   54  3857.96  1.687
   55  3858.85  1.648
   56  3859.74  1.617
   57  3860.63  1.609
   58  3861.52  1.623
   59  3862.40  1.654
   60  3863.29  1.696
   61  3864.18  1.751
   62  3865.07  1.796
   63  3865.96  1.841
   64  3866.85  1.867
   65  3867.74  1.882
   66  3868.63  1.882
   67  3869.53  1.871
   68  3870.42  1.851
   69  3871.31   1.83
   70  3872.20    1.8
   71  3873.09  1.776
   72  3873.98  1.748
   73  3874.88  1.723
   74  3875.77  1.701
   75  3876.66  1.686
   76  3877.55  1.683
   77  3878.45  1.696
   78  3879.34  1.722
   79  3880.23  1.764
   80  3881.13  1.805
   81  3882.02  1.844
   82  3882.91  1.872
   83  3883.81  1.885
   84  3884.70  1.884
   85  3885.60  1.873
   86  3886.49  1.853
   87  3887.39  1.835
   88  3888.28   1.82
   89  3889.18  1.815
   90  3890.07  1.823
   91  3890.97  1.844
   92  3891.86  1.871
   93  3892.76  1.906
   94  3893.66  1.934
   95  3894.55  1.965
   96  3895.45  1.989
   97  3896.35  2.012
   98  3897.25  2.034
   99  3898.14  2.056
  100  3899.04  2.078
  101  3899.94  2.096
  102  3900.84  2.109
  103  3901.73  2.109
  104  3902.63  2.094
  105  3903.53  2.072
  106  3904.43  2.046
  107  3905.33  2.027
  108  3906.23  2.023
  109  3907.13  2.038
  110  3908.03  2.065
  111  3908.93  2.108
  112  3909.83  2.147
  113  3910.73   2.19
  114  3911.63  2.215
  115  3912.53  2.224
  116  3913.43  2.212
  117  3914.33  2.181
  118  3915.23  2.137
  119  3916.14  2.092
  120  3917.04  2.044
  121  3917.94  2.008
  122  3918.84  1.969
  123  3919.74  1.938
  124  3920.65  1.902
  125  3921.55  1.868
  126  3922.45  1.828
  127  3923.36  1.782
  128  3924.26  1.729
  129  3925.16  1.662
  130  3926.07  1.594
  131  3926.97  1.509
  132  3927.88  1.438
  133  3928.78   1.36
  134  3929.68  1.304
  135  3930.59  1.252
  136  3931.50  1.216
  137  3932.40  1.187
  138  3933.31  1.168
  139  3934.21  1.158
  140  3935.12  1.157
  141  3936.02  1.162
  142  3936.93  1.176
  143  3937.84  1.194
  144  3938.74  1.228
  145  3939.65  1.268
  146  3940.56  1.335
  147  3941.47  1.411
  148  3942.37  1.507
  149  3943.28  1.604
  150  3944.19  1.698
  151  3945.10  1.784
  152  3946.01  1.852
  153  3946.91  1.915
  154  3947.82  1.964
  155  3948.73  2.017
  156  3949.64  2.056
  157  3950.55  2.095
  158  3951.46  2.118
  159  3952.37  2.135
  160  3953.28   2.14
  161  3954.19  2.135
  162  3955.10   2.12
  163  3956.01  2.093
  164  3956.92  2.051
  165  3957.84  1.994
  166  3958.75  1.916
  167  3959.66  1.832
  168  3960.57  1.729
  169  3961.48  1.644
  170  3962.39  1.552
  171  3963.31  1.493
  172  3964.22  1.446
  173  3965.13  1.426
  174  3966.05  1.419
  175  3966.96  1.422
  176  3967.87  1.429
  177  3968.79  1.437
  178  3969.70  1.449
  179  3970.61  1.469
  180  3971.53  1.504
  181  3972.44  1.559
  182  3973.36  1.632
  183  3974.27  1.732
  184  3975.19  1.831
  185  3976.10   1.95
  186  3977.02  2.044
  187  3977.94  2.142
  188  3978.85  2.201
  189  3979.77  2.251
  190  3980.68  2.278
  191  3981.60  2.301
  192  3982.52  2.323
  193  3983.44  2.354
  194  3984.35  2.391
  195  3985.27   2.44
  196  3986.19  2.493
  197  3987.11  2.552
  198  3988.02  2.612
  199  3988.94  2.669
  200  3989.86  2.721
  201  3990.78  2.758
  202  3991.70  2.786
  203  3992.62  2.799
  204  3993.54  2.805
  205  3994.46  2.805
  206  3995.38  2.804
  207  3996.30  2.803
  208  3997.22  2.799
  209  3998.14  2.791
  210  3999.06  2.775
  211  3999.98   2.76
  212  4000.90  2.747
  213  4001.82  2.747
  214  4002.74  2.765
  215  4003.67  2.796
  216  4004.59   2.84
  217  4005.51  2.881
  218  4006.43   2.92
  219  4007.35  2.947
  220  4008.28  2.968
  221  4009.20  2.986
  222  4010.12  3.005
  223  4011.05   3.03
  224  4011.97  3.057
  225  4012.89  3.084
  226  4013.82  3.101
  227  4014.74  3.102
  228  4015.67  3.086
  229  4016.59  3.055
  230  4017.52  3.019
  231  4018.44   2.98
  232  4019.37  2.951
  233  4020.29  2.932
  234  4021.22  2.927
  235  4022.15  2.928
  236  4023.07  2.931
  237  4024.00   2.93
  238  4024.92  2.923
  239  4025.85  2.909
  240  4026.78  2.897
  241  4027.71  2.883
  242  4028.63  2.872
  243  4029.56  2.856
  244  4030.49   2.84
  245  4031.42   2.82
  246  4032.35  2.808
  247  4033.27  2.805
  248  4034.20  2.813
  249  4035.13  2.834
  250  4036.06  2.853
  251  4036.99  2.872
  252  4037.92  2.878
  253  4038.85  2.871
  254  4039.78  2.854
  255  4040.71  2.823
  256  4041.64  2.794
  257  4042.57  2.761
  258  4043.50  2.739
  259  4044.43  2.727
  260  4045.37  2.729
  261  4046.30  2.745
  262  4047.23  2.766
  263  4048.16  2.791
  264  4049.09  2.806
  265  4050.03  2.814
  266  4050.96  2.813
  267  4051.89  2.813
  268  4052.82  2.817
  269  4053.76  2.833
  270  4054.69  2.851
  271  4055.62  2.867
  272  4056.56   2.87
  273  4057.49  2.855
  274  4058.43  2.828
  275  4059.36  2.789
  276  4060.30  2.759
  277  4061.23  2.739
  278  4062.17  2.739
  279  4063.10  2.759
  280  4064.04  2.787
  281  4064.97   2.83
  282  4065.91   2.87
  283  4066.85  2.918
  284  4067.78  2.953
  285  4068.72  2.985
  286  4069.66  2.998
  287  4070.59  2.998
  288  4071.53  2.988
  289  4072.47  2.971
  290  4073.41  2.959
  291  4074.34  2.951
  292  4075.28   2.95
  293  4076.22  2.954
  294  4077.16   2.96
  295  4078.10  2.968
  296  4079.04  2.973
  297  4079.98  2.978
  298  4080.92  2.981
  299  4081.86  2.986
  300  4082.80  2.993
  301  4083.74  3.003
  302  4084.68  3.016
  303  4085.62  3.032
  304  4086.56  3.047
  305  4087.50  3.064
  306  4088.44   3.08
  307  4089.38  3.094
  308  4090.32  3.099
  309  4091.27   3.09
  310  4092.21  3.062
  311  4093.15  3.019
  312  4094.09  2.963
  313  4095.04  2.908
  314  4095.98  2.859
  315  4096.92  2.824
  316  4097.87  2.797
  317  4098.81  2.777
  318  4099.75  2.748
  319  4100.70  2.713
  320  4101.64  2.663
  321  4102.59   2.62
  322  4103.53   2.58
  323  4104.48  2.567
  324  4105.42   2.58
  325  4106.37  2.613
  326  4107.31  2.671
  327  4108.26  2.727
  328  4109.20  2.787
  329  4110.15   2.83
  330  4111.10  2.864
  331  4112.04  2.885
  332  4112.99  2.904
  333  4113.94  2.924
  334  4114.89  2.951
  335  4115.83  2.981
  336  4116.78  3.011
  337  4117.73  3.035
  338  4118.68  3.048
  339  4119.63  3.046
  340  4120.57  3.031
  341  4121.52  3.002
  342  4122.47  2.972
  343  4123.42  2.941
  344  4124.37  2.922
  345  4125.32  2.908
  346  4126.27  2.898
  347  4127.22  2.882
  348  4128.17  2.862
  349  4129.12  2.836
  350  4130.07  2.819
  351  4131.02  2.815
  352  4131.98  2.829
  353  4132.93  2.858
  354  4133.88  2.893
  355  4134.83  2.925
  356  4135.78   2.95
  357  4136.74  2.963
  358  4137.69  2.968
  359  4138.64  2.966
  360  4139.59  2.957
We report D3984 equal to 1.71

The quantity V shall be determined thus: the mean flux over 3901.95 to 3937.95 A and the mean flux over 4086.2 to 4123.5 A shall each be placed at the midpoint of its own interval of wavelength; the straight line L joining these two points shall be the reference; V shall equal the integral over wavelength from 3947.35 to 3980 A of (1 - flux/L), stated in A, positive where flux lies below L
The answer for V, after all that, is 3.4 A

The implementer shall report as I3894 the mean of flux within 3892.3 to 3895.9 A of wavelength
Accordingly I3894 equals 1.95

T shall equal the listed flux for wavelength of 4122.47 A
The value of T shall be 2.972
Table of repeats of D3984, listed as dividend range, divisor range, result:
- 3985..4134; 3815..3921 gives 1.86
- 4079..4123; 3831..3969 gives 1.87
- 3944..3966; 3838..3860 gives 1.30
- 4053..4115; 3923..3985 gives 1.80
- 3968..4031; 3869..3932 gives 1.47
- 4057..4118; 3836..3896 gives 1.92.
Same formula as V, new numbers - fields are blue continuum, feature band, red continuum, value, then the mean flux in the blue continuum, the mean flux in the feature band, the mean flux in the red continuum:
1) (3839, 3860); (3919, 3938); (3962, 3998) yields 4.3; 1.54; 1.47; 2.13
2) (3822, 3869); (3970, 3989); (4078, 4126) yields 0.9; 1.46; 2.11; 2.9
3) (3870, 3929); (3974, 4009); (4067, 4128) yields -2.9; 1.91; 2.58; 2.92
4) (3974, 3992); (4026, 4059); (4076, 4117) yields -2.5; 2.34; 2.82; 2.89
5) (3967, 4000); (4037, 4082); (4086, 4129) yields -3.6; 2.27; 2.86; 2.89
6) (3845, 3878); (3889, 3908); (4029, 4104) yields -0.7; 1.72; 2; 2.87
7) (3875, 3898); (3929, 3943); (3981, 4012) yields 6.2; 1.85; 1.25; 2.74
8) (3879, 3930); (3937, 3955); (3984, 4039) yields 4.2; 1.92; 1.76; 2.85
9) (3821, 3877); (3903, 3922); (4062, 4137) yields -2.2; 1.5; 2.07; 2.9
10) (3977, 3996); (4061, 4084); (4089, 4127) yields -1.3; 2.51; 2.93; 2.87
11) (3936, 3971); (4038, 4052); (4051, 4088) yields -0.7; 1.69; 2.79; 2.91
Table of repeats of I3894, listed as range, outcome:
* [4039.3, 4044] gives 2.8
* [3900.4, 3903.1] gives 2.11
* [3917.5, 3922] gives 1.94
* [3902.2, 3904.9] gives 2.07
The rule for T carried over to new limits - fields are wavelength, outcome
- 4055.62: 2.867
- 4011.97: 3.057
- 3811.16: 1.791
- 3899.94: 2.096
